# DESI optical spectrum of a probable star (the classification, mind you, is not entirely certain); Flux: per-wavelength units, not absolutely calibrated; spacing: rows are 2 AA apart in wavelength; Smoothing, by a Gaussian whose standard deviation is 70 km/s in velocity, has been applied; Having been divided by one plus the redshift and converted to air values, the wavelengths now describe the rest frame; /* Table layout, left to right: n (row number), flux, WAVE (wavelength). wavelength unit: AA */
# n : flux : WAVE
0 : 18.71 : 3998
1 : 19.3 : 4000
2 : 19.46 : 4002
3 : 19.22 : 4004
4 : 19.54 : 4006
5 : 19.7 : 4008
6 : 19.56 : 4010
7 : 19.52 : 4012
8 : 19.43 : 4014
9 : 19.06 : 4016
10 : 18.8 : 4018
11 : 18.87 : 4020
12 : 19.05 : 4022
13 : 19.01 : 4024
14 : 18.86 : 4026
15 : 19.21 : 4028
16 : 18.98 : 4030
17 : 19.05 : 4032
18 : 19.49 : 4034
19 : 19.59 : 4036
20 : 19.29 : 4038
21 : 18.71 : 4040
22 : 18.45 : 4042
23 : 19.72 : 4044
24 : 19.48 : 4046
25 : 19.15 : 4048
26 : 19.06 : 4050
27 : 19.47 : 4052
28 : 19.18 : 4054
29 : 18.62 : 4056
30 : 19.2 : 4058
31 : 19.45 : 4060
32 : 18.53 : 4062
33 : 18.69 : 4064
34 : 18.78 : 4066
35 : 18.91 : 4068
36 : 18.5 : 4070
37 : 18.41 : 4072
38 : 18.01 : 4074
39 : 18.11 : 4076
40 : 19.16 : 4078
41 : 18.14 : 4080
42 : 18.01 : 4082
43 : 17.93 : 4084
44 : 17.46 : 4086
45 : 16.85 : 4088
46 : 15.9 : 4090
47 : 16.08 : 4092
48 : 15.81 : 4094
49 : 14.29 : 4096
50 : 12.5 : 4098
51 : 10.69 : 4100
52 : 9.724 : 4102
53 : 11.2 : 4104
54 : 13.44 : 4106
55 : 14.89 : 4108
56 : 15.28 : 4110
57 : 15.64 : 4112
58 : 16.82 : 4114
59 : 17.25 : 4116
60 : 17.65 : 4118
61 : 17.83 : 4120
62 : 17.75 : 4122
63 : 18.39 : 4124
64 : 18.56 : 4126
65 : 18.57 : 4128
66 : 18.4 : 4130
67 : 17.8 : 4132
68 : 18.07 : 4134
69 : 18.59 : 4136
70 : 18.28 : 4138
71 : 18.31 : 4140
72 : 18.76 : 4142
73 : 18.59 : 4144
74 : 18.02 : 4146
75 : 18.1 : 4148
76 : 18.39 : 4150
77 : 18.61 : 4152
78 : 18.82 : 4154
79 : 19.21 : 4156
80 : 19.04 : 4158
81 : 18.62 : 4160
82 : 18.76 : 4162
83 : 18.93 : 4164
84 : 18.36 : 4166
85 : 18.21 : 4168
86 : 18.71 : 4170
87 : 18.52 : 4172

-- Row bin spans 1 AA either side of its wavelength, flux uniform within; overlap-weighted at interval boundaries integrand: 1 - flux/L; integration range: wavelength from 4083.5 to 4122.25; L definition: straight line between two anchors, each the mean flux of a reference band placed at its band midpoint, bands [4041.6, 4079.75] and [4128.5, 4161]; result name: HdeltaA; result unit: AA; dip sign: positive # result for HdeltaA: 7.3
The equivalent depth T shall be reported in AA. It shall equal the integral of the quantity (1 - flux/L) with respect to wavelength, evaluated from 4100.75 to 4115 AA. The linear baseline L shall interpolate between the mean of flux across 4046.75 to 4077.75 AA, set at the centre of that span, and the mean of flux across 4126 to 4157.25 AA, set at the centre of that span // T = 3.7 AA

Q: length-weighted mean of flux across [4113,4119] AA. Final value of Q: 17.2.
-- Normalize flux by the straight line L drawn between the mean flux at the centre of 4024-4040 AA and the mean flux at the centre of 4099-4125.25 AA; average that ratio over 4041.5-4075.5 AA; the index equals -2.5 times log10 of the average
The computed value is -0.06 mag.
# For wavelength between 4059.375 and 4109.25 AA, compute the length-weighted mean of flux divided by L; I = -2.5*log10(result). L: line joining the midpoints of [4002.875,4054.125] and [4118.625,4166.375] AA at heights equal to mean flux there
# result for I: 0.15 mag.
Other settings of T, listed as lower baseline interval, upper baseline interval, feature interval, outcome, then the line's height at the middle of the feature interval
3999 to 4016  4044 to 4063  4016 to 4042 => 0.35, 19.3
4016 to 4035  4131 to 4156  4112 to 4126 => 0.75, 18.5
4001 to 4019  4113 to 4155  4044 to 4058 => -0.17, 19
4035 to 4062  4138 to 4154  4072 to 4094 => 1.60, 18.9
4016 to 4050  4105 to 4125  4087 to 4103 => 2.96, 17.1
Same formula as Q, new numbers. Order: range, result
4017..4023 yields 18.9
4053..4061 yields 19.1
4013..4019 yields 19.1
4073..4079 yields 18.4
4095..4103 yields 11.8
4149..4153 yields 18.5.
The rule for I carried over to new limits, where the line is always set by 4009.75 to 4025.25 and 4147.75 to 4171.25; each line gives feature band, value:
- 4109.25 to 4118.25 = 0.14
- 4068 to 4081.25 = 0.03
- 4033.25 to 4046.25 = -0.01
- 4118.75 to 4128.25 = 0.04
